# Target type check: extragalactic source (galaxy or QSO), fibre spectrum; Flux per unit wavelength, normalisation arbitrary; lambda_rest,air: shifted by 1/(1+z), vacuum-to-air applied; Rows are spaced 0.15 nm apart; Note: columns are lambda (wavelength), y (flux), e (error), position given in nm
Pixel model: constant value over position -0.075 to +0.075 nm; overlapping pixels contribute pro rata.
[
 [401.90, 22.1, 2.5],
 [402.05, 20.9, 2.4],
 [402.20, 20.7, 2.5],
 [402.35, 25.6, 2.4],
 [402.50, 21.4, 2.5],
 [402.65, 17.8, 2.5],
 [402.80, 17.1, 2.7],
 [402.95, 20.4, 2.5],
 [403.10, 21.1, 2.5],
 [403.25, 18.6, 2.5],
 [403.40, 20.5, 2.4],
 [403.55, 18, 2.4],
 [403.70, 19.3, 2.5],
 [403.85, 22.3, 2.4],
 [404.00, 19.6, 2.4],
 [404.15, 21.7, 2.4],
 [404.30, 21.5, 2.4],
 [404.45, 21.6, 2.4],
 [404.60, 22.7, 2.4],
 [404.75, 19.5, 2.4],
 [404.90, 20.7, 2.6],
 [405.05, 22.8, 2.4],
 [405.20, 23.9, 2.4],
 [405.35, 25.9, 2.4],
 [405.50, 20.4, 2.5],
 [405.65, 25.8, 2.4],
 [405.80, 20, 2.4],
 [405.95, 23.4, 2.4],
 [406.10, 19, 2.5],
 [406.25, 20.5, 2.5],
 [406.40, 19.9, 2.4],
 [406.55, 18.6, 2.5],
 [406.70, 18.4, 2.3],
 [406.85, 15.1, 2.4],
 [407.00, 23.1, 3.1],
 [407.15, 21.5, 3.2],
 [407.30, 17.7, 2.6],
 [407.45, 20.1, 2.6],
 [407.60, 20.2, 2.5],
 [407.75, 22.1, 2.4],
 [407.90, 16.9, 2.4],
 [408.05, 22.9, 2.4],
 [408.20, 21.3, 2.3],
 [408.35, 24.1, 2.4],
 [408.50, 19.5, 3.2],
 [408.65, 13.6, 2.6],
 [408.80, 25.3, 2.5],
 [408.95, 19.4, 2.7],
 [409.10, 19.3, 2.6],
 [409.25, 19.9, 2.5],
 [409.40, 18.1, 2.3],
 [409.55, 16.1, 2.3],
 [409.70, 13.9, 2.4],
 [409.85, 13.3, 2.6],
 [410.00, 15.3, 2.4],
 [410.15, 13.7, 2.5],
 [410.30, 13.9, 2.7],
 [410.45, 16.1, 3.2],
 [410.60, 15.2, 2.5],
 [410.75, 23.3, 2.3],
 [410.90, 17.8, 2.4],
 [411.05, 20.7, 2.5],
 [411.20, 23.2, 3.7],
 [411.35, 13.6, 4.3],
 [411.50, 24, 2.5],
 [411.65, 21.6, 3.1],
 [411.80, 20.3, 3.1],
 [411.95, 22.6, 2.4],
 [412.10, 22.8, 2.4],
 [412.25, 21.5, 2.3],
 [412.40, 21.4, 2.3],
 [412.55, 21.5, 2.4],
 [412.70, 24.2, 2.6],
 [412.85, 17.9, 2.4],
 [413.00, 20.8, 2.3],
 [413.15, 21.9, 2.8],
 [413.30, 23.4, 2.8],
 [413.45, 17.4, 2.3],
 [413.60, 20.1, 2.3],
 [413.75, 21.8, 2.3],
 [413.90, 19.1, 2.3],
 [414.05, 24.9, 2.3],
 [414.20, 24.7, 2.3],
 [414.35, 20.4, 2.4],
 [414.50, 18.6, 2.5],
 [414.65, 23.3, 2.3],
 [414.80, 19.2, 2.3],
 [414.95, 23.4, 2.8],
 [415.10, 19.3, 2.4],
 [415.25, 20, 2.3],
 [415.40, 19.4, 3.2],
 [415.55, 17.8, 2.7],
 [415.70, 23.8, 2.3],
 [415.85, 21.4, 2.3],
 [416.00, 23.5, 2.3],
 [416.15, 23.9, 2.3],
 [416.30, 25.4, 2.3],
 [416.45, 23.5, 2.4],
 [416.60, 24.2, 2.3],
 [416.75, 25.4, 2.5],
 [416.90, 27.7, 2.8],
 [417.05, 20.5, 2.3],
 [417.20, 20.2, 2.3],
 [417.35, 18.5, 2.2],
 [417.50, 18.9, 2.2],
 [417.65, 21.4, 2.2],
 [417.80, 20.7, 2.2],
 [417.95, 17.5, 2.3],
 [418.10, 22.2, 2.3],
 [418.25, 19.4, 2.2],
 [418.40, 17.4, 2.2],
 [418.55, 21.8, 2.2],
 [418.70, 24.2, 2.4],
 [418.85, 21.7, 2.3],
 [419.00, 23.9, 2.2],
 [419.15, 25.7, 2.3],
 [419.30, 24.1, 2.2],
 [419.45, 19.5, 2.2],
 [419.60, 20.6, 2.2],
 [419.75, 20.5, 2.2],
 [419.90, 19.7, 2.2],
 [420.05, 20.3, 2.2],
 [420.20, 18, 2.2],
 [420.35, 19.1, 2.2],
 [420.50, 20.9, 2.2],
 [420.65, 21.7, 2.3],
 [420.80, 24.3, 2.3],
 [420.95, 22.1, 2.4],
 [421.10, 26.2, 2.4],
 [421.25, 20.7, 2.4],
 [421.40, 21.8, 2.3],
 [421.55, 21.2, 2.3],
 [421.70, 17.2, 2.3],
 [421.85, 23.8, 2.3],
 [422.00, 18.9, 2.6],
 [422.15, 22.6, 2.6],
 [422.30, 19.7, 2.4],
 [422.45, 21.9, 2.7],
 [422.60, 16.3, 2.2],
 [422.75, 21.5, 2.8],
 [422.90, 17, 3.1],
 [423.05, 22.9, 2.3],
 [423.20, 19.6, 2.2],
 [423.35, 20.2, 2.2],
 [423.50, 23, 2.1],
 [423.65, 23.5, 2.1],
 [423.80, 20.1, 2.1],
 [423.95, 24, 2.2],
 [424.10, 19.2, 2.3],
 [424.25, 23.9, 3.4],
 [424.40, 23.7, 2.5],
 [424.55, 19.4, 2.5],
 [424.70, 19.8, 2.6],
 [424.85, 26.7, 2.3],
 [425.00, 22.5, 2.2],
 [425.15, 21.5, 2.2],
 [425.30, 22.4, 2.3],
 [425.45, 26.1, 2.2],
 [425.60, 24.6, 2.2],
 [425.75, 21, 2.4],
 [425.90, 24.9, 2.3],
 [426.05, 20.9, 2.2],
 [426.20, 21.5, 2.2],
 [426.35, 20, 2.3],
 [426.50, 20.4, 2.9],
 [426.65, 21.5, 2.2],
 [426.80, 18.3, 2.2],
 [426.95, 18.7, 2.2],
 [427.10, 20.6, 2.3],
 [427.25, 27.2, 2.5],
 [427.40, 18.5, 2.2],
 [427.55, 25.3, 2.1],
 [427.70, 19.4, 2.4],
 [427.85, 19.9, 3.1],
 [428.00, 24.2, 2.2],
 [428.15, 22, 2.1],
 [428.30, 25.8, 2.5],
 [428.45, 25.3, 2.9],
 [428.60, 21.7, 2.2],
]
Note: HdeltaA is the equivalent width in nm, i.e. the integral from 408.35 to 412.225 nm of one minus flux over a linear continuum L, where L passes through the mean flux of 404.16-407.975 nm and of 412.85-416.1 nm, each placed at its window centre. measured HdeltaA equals 0.43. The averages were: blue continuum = 20.9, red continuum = 21.1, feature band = 18.6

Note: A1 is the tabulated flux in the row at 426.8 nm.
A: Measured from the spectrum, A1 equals 18.3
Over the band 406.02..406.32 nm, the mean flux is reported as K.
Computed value 19.8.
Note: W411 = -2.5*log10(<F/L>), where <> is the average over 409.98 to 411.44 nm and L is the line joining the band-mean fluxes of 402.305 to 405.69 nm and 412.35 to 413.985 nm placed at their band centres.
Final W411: 0.20 mag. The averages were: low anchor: 21.1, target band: 17.4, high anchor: 20.9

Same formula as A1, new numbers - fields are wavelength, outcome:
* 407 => 23.1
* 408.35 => 24.1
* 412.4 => 21.4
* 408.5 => 19.5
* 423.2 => 19.6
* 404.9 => 20.7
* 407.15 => 21.5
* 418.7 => 24.2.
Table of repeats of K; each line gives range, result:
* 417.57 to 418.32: 20.2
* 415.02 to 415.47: 19.6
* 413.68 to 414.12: 21.9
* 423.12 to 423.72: 21.6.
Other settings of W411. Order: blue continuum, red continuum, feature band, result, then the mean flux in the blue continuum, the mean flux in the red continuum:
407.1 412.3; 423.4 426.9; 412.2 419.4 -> -0.07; 19.1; 22.1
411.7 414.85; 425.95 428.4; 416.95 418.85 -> 0.05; 21.3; 21.6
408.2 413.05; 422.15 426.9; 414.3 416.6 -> -0.08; 19.2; 21.5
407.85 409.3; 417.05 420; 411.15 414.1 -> -0.03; 20.3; 20.9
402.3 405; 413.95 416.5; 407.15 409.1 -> 0.04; 20.5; 21.9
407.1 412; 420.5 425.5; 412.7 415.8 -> -0.06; 19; 21.6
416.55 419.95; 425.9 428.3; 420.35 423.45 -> 0.03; 21.5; 21.5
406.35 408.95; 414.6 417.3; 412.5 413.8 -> 0.03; 20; 22.3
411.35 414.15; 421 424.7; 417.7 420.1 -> 0.00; 21.3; 21.2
